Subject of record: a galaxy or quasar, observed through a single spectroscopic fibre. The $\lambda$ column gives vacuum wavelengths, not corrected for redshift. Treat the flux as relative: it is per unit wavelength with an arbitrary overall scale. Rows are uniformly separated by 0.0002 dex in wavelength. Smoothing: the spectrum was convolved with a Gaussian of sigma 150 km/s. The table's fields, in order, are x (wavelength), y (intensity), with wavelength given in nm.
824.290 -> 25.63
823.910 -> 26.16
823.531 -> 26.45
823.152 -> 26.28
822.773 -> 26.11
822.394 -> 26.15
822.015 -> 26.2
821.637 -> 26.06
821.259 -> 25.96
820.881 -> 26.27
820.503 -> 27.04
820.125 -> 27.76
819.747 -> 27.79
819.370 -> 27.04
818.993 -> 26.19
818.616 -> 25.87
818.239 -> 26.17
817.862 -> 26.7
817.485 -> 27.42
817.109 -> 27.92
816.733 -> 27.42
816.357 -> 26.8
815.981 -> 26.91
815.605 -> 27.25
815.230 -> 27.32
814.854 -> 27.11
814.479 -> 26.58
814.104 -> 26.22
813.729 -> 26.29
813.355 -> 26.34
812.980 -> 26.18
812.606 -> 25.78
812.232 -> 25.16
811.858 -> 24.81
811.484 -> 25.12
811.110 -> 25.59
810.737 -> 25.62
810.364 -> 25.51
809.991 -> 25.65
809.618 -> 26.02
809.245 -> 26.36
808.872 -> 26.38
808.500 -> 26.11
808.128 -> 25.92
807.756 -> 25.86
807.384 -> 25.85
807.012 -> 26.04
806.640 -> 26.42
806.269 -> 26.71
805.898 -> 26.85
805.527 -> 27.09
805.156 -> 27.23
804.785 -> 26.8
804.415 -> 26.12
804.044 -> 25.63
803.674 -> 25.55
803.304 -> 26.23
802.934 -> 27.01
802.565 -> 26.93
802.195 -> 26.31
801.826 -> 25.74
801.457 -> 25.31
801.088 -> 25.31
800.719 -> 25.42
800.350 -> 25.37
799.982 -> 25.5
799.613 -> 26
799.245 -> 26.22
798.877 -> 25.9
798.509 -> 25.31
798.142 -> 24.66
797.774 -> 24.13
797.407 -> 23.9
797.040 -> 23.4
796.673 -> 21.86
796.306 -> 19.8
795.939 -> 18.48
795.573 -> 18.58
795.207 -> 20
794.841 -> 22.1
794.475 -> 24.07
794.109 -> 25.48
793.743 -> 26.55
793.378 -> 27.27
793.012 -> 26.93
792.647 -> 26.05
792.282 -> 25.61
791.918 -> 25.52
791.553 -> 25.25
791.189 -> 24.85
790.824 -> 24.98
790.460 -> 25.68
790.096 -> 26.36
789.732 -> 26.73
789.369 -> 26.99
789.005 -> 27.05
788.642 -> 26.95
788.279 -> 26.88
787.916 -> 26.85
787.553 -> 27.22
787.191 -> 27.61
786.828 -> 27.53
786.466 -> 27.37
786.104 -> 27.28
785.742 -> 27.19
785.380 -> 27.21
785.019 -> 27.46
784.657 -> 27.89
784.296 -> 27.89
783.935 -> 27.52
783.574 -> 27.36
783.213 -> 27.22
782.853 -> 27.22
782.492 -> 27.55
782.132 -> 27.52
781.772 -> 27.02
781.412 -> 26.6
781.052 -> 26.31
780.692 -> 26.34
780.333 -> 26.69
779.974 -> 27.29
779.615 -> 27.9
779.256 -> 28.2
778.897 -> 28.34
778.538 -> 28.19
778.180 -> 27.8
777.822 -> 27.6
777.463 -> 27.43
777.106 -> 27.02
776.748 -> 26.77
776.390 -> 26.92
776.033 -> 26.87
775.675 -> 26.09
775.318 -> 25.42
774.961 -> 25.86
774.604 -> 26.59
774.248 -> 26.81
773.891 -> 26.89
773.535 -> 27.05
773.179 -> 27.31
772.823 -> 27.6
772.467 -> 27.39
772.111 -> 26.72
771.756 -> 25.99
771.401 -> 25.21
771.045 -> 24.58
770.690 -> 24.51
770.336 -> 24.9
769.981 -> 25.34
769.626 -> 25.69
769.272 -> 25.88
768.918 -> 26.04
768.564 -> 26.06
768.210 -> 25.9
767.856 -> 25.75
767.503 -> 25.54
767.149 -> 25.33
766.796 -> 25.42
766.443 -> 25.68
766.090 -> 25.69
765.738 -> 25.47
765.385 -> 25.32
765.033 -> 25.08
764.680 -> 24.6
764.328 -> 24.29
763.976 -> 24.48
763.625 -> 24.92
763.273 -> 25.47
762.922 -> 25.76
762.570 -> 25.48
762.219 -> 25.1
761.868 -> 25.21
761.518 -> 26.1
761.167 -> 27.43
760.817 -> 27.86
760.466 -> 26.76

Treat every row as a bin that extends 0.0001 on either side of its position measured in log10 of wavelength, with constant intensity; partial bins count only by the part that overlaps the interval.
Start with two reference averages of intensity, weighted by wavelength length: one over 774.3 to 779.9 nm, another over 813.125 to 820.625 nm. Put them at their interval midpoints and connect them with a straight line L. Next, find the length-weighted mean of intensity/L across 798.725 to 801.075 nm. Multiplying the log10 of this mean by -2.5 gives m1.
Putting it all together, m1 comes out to 0.05 mag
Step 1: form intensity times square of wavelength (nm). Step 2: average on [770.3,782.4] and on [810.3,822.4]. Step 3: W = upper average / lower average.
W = 1.1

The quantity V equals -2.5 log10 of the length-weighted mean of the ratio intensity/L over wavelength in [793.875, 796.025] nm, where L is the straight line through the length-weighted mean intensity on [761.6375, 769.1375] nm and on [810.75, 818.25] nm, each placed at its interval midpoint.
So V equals 0.20 mag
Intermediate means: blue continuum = 25.4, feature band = 21.7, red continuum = 26.4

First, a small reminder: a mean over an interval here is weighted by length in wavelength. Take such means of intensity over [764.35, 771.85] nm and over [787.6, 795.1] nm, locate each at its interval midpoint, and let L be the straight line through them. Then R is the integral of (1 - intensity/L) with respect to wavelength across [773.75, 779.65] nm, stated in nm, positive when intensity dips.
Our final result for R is -0.35 nm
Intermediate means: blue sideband 25.4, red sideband 25.9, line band 27.1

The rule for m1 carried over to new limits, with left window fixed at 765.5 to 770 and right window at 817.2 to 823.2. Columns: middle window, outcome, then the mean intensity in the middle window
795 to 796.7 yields 0.31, 19.6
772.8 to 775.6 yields -0.03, 26.6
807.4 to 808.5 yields 0.02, 25.9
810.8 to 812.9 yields 0.05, 25.4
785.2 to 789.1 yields -0.05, 27.2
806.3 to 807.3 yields 0.00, 26.3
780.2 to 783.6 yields -0.04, 27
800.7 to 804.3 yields 0.01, 26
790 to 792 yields 0.03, 25.4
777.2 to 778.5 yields -0.07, 27.7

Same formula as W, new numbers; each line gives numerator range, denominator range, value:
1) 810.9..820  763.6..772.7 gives 1.17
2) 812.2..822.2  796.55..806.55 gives 1.08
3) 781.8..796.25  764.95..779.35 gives 1.03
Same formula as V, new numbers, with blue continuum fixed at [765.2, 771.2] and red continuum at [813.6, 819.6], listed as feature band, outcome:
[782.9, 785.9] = -0.062 mag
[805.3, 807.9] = 0.006 mag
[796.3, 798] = 0.147 mag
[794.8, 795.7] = 0.292 mag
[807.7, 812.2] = 0.038 mag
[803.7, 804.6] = 0.028 mag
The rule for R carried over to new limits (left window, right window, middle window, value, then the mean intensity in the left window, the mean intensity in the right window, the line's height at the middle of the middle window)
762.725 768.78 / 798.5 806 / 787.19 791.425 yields -0.10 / 25.3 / 26.1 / 25.8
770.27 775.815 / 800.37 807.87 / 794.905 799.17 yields 0.61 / 26.2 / 26.2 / 26.2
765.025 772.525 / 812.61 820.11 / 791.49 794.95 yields 0.09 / 25.6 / 26.8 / 26.2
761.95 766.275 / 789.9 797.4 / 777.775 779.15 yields -0.19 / 25.1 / 23.9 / 24.6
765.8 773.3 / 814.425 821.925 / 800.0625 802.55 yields 0.08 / 25.8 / 26.9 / 26.5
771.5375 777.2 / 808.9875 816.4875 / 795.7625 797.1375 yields 0.29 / 26.7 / 26.1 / 26.4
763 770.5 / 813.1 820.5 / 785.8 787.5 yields -0.09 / 25.4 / 26.9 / 26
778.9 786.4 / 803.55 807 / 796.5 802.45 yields 0.37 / 27.3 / 26.5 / 26.7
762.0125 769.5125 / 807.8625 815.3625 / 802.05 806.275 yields -0.10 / 25.4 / 26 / 25.9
